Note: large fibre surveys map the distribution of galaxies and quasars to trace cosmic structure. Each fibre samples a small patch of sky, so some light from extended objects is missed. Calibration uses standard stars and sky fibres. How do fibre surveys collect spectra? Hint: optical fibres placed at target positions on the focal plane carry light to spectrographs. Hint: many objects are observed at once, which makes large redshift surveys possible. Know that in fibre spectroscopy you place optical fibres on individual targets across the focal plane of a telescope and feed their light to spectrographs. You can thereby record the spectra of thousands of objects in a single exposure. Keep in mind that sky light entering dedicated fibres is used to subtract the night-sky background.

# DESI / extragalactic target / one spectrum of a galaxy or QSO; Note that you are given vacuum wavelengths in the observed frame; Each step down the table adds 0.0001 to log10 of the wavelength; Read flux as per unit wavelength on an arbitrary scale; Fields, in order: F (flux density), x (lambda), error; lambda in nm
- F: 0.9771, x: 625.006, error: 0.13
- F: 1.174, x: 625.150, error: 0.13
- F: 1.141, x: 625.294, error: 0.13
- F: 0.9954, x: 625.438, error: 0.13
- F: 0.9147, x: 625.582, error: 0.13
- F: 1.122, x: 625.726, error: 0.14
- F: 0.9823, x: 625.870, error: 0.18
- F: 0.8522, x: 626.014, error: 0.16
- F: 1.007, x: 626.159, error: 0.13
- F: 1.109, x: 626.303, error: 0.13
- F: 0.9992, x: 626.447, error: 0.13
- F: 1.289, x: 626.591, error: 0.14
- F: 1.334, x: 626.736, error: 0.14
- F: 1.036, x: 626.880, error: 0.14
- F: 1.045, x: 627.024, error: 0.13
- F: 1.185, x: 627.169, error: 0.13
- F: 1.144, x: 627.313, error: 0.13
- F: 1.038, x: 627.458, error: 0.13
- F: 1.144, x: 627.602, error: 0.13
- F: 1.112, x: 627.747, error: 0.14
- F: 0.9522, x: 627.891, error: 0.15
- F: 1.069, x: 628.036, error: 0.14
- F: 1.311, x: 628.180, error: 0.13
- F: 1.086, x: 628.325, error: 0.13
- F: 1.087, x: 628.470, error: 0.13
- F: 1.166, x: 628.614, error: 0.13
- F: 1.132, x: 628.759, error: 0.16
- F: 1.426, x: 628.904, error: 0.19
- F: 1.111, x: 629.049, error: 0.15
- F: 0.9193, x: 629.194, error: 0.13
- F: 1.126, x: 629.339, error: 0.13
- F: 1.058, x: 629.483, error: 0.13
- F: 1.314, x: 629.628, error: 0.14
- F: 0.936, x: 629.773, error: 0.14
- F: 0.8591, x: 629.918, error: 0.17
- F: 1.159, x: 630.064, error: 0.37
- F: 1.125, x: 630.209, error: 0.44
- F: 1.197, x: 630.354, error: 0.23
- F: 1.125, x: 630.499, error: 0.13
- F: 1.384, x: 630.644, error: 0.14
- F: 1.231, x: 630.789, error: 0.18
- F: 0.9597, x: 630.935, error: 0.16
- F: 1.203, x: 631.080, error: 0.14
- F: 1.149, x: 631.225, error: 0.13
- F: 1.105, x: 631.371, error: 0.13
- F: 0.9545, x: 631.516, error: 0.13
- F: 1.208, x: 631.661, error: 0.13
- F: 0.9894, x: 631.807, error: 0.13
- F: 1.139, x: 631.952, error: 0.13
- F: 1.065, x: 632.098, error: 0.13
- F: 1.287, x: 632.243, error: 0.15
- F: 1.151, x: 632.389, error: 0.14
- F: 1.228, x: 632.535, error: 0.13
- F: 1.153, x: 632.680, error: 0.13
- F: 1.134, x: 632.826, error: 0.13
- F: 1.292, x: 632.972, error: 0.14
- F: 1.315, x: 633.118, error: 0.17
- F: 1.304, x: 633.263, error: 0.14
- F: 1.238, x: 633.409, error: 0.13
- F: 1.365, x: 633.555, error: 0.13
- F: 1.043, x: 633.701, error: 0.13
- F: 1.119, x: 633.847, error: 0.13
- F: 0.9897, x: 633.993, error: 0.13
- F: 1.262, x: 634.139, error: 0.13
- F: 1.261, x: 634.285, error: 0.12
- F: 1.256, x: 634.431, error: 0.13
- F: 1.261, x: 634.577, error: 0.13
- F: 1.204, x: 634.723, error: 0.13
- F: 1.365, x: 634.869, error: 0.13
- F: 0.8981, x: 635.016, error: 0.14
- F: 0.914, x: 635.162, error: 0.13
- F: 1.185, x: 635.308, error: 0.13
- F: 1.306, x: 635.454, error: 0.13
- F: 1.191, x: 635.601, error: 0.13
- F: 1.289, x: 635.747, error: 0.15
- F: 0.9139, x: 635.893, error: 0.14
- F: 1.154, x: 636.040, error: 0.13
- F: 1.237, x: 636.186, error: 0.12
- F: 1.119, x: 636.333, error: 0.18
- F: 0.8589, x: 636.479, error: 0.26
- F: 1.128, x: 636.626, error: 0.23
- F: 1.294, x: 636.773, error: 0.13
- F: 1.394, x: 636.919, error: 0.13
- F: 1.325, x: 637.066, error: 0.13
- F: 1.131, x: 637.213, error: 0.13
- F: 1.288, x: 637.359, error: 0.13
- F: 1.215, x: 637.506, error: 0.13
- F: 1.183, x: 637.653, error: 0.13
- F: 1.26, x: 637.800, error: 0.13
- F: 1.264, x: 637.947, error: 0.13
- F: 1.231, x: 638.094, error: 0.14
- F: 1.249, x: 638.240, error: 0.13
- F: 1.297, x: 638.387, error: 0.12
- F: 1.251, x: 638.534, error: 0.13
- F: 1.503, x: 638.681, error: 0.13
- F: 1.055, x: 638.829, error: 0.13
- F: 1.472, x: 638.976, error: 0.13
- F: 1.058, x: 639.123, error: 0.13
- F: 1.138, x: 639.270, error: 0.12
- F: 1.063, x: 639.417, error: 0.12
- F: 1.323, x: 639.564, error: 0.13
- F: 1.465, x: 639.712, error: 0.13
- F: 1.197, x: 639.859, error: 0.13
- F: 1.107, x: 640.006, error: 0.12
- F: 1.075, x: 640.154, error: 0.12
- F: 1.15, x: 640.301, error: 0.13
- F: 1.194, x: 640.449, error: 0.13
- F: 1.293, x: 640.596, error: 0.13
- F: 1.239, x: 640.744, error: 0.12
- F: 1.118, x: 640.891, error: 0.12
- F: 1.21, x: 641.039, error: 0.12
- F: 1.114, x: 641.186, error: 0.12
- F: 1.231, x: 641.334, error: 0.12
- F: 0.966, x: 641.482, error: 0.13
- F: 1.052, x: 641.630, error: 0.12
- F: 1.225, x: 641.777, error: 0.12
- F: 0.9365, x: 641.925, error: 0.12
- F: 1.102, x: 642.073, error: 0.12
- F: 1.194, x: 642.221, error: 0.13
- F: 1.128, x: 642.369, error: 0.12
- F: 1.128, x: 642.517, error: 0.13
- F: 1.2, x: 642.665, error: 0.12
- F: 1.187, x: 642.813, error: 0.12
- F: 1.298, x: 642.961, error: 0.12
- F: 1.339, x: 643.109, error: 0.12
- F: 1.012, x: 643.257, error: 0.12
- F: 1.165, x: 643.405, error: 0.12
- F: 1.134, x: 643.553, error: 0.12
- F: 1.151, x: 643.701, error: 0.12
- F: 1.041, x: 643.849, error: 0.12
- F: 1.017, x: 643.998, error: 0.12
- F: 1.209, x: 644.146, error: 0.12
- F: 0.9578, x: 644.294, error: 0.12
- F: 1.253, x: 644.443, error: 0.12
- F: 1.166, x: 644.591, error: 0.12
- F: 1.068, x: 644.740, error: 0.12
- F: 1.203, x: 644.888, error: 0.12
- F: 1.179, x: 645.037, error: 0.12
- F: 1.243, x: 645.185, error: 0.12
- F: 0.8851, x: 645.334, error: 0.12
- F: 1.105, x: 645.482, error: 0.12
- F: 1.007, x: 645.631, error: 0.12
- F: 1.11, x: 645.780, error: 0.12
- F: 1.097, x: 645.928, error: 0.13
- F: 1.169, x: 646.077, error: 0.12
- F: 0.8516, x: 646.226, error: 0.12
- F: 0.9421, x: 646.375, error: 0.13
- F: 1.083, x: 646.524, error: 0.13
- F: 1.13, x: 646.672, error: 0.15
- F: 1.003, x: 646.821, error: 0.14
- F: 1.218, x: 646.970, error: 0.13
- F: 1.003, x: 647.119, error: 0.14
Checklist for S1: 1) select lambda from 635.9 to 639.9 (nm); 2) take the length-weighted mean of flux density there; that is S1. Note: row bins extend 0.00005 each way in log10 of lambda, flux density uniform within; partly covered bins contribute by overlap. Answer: 1.22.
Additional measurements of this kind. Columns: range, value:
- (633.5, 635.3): 1.16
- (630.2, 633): 1.15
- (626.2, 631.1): 1.13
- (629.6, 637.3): 1.16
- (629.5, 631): 1.13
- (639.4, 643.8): 1.17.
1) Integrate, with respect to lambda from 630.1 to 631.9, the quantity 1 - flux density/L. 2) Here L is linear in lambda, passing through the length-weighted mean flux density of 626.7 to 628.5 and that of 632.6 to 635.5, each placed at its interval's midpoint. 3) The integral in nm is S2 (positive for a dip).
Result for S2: 0.030 nm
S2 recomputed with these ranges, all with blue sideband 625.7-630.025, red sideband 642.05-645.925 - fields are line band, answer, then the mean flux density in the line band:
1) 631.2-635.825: -0.27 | 1.18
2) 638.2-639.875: -0.20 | 1.26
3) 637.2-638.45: -0.13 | 1.24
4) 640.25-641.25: -0.06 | 1.19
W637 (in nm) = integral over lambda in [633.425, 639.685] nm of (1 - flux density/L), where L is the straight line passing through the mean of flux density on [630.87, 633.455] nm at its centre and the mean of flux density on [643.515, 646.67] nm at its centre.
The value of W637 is -0.357 nm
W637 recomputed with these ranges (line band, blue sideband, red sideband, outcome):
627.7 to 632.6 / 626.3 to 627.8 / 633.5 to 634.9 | 0.155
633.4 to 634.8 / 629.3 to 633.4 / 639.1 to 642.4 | -0.056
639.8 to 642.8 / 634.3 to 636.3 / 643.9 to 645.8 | -0.037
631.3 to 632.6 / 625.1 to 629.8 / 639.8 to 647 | -0.020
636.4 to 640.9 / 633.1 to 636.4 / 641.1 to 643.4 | -0.237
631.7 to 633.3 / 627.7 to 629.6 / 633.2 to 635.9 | -0.030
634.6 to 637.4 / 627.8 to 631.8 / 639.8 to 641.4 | -0.039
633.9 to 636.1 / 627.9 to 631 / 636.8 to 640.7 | 0.057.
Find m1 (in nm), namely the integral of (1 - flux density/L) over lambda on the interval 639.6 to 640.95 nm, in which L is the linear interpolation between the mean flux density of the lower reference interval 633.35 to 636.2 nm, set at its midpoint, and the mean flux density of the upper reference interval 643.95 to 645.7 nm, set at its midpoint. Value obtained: -0.08 nm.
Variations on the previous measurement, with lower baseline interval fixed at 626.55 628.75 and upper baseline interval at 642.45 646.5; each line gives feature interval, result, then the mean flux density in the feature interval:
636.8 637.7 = -0.11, 1.26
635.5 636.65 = 0.01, 1.11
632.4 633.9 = -0.12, 1.22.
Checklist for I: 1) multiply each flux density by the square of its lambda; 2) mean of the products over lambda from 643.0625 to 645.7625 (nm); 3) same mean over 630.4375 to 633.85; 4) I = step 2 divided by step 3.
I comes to 1.0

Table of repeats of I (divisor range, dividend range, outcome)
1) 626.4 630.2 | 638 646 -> 1.09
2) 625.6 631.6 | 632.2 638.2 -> 1.10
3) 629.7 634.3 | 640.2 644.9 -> 1.03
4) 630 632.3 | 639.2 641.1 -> 1.08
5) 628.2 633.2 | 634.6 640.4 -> 1.07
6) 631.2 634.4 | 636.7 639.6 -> 1.08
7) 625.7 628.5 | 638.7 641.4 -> 1.14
